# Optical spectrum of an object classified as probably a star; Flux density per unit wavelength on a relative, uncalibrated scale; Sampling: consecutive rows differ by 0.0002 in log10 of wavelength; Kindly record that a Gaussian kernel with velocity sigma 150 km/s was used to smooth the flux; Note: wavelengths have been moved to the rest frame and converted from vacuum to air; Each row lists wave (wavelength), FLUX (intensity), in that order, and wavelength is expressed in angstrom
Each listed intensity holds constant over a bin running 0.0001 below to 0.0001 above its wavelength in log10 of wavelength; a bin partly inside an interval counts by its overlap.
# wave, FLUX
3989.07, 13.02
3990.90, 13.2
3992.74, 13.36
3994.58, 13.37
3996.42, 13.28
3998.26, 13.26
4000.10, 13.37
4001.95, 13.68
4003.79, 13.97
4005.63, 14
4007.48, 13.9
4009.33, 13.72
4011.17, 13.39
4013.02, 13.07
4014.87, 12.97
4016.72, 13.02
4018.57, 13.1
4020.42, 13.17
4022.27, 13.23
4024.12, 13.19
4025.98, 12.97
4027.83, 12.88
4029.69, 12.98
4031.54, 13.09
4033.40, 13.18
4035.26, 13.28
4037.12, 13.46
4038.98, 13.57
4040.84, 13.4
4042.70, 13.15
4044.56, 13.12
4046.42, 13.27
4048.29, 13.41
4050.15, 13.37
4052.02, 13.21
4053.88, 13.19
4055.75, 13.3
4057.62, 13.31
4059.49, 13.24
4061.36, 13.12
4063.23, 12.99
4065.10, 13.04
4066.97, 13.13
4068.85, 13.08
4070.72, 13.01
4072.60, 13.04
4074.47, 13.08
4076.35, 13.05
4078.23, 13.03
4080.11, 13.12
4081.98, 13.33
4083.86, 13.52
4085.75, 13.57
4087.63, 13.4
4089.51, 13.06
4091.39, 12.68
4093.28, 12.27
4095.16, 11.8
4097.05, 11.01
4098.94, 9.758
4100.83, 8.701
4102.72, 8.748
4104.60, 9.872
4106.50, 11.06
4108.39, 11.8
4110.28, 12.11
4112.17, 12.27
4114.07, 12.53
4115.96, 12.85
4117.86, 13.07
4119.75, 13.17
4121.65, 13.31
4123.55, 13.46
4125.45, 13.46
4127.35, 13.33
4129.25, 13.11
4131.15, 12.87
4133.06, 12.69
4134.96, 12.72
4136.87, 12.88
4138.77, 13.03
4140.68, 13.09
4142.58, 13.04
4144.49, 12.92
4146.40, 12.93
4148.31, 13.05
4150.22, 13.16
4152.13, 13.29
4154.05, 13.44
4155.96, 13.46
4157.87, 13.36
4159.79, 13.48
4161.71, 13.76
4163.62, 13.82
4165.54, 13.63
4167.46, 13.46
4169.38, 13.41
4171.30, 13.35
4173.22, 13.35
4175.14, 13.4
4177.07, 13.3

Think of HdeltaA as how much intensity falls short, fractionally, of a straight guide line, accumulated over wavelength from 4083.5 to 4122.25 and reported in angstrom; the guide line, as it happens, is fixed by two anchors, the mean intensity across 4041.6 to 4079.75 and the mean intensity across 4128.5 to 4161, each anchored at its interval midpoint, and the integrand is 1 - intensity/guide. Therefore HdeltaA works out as 3.6 angstrom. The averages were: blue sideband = 13.2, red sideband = 13.1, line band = 11.9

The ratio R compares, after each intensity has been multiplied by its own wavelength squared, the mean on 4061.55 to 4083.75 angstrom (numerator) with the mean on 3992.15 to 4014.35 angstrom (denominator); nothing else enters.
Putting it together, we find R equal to 1.0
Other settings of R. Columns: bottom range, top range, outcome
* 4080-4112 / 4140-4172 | 1.17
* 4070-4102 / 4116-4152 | 1.08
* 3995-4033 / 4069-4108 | 0.94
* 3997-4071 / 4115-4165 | 1.05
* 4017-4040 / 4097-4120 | 0.89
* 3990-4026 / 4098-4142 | 0.96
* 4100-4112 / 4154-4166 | 1.32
